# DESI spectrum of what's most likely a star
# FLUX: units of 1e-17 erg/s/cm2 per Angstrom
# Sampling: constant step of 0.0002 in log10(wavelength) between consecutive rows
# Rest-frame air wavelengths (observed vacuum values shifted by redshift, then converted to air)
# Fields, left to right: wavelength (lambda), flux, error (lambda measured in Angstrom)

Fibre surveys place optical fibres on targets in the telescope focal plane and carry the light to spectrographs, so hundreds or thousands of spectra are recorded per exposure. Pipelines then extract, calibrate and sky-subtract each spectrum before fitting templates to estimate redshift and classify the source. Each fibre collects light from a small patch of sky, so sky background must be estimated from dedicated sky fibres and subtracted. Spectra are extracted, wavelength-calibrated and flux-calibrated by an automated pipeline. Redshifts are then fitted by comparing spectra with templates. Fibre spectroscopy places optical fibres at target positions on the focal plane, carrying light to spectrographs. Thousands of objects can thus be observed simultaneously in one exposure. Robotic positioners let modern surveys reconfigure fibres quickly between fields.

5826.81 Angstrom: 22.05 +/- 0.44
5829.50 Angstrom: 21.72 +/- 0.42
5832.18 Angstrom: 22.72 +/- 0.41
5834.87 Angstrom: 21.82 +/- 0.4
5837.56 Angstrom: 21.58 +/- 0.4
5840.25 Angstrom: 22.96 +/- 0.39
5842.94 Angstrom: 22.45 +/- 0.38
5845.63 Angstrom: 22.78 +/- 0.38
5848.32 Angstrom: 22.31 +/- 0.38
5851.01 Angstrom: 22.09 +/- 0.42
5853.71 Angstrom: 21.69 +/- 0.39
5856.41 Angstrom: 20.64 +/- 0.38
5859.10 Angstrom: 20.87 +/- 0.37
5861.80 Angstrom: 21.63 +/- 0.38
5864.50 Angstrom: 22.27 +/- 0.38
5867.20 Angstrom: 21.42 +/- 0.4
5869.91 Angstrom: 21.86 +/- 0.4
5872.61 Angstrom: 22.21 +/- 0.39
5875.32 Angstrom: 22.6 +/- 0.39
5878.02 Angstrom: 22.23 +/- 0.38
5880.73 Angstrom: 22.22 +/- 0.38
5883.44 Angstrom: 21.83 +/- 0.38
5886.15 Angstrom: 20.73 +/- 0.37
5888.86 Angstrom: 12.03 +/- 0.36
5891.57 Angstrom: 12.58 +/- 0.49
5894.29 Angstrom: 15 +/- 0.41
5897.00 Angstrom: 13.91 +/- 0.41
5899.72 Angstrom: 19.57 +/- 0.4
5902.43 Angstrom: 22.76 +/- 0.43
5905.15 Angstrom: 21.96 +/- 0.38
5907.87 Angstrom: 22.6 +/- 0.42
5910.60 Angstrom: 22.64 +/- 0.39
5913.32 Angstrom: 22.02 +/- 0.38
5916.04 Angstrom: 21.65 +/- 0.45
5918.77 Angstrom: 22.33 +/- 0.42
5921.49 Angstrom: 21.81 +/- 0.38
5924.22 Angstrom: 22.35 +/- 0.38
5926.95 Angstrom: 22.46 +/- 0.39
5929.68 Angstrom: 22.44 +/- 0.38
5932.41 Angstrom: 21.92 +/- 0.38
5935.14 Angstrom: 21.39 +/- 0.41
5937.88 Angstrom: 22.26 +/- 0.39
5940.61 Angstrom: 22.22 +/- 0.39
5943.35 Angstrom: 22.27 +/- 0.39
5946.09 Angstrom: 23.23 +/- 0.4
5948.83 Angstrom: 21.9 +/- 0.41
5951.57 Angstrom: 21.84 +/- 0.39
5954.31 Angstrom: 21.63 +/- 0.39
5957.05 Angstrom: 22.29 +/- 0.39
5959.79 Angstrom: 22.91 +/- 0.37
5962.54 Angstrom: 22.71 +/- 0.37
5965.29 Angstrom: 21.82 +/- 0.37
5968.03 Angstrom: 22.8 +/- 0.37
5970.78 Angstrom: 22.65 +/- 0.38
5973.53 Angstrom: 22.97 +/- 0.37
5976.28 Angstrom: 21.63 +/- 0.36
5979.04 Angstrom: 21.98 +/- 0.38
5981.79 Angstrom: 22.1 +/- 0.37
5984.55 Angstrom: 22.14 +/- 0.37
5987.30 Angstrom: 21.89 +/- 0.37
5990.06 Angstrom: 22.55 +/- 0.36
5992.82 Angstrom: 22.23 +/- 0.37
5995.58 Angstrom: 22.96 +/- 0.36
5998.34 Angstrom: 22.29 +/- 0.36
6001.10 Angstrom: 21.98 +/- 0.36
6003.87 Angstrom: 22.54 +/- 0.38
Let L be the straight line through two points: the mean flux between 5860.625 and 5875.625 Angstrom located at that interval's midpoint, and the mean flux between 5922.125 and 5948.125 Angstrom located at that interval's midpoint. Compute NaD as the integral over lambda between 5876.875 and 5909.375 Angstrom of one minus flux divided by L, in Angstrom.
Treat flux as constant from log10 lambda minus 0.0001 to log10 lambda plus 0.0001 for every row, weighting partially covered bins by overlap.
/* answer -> 4.6 Angstrom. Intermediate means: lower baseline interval 22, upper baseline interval 22.3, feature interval 18.9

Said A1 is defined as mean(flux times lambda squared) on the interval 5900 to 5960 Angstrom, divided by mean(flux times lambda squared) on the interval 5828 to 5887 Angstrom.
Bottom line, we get 1.04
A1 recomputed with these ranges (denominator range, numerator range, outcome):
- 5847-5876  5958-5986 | 1.07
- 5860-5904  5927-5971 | 1.16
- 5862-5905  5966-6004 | 1.17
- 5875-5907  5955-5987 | 1.21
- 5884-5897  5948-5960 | 1.47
